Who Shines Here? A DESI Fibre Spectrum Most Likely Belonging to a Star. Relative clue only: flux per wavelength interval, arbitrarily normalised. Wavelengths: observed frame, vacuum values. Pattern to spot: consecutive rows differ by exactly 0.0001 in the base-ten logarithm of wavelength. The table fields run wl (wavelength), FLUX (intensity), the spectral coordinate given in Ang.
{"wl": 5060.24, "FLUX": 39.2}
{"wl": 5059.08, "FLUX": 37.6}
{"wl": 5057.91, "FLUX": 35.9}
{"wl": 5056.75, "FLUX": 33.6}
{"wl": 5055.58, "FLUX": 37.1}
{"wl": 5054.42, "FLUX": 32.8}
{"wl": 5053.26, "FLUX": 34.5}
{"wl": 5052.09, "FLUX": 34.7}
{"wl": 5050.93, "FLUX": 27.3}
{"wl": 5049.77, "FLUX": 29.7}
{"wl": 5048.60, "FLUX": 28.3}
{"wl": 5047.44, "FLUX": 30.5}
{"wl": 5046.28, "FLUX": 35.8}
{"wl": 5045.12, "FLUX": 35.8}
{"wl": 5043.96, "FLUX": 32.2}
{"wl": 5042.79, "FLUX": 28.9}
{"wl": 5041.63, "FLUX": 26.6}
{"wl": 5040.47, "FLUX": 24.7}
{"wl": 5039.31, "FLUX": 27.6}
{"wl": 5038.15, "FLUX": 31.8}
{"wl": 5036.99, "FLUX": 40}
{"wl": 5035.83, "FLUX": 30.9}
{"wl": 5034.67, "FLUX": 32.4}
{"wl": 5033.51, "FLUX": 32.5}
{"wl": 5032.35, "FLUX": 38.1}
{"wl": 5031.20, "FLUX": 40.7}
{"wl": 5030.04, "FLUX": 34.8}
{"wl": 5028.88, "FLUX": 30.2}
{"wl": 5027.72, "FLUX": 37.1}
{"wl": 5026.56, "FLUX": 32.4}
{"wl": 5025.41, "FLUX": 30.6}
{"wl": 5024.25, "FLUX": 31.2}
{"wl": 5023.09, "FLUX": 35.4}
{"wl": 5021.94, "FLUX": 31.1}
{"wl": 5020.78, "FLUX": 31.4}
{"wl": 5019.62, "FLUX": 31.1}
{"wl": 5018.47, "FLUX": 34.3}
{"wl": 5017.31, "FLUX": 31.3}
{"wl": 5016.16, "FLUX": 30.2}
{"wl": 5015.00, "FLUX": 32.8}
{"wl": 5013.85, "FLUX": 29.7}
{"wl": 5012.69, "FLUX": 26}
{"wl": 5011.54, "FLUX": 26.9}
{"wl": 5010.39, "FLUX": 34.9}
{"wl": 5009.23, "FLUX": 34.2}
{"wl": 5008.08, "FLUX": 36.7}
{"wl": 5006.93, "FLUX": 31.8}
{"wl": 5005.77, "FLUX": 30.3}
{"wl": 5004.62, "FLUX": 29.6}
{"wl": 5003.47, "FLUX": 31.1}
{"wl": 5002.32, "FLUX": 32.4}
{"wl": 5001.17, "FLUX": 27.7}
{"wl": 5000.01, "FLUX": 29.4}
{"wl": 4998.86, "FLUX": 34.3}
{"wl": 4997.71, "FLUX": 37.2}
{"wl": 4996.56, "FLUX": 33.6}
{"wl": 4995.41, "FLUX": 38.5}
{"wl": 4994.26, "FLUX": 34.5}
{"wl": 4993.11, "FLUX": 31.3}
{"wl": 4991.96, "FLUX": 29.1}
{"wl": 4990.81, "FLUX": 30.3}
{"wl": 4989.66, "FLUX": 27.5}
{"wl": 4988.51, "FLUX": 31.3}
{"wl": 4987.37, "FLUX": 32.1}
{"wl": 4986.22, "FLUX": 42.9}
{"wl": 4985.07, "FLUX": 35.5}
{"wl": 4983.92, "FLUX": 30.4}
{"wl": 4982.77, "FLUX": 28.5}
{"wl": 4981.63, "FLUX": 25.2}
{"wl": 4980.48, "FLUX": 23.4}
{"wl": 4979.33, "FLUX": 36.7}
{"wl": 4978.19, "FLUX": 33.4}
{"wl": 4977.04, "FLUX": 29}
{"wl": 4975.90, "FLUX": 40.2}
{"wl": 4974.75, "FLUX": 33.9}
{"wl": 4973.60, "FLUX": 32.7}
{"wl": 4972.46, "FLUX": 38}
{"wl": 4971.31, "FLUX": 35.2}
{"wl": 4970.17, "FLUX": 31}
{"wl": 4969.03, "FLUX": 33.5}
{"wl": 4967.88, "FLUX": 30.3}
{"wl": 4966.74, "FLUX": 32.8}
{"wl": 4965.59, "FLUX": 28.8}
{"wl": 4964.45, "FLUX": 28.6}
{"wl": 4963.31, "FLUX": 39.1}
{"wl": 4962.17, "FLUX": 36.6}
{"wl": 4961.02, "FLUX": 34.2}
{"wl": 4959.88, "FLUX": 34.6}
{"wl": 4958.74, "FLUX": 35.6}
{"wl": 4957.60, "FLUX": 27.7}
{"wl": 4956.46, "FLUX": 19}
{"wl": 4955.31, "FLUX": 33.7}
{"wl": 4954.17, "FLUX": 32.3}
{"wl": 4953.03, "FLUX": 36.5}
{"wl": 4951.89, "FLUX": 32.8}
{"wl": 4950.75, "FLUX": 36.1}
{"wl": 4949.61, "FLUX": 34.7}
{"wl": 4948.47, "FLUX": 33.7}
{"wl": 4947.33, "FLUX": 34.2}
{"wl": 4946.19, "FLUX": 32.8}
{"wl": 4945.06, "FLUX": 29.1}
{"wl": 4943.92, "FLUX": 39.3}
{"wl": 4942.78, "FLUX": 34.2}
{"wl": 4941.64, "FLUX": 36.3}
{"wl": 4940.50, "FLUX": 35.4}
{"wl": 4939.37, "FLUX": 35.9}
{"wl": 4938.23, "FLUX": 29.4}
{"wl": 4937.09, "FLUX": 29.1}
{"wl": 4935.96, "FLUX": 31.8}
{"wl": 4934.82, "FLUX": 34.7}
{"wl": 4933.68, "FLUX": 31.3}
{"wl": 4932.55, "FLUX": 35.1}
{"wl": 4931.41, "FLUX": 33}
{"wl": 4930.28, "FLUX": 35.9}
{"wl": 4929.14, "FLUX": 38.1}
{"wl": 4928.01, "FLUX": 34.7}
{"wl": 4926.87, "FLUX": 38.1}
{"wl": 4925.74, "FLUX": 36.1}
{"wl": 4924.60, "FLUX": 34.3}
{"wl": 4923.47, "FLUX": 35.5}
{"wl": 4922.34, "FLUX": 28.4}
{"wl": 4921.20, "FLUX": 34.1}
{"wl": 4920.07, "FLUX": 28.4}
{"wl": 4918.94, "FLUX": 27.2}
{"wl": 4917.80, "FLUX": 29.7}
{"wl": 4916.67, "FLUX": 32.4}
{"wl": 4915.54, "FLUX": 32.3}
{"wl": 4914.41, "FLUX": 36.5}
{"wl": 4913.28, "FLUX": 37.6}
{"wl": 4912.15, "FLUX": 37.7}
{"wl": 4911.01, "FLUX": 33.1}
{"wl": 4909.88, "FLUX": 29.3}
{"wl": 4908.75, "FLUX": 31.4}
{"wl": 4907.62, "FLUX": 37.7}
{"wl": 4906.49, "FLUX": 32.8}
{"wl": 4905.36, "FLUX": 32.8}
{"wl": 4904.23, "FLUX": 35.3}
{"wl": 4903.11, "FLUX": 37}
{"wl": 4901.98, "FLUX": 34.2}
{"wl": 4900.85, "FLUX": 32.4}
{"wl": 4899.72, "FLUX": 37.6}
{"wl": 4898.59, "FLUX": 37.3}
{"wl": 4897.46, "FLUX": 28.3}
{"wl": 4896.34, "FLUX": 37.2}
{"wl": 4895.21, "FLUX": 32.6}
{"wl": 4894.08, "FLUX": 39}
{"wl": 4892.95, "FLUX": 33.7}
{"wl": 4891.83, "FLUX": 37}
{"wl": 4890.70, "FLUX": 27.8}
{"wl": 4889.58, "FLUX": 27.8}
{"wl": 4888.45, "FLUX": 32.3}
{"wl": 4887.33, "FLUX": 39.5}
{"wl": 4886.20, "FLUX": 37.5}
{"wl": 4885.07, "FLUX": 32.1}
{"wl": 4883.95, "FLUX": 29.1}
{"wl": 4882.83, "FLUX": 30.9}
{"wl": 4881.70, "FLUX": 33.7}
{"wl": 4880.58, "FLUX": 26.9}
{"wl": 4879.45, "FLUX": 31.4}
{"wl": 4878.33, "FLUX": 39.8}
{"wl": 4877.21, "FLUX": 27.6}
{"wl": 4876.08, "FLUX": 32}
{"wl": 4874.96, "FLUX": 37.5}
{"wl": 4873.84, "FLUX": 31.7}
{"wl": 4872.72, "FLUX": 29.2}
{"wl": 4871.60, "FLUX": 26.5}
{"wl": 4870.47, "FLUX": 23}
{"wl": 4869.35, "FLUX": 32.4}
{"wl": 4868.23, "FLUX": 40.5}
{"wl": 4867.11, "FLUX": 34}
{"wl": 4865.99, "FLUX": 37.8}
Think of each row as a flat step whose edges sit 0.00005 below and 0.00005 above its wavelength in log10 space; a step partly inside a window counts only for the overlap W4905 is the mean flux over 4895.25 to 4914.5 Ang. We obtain 34.5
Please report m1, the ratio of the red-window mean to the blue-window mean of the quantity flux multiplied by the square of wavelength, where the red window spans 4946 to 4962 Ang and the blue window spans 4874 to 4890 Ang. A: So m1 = 1.03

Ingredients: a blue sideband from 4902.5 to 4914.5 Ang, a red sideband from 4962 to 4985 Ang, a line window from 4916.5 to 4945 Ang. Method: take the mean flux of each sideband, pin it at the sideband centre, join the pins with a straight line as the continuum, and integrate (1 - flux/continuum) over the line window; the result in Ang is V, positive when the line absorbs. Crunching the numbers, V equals 0.3 Ang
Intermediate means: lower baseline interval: 34.6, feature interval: 33.5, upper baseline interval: 32.4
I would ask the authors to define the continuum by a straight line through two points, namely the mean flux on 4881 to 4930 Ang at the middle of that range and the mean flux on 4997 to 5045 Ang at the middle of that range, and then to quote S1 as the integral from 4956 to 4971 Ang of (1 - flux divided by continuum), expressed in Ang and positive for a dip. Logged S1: 0.48 Ang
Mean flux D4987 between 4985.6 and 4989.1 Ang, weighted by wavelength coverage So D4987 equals 35.4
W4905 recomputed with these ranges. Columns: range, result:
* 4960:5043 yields 32.4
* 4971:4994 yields 32.3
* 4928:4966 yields 33.4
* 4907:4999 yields 33.2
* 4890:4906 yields 34.4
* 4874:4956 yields 33.6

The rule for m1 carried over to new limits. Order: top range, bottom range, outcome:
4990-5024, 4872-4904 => 1.01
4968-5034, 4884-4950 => 1.00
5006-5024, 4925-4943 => 0.96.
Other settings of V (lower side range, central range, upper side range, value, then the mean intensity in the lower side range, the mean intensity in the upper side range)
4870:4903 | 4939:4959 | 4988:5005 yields -0.6 Ang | 32.7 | 31.9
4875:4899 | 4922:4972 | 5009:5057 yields -1.1 Ang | 33.1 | 32.2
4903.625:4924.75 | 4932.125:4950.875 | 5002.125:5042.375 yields -0.5 Ang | 33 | 32.1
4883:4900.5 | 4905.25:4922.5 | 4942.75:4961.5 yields 0.4 Ang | 33.8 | 32.9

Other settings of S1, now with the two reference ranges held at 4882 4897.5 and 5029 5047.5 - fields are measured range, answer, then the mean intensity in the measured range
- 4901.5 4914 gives -0.4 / 34.5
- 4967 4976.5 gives -0.4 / 34.3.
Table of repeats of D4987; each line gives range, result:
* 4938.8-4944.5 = 36.2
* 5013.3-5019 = 31.6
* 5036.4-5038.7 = 35.9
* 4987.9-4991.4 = 29.8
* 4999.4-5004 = 30.1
